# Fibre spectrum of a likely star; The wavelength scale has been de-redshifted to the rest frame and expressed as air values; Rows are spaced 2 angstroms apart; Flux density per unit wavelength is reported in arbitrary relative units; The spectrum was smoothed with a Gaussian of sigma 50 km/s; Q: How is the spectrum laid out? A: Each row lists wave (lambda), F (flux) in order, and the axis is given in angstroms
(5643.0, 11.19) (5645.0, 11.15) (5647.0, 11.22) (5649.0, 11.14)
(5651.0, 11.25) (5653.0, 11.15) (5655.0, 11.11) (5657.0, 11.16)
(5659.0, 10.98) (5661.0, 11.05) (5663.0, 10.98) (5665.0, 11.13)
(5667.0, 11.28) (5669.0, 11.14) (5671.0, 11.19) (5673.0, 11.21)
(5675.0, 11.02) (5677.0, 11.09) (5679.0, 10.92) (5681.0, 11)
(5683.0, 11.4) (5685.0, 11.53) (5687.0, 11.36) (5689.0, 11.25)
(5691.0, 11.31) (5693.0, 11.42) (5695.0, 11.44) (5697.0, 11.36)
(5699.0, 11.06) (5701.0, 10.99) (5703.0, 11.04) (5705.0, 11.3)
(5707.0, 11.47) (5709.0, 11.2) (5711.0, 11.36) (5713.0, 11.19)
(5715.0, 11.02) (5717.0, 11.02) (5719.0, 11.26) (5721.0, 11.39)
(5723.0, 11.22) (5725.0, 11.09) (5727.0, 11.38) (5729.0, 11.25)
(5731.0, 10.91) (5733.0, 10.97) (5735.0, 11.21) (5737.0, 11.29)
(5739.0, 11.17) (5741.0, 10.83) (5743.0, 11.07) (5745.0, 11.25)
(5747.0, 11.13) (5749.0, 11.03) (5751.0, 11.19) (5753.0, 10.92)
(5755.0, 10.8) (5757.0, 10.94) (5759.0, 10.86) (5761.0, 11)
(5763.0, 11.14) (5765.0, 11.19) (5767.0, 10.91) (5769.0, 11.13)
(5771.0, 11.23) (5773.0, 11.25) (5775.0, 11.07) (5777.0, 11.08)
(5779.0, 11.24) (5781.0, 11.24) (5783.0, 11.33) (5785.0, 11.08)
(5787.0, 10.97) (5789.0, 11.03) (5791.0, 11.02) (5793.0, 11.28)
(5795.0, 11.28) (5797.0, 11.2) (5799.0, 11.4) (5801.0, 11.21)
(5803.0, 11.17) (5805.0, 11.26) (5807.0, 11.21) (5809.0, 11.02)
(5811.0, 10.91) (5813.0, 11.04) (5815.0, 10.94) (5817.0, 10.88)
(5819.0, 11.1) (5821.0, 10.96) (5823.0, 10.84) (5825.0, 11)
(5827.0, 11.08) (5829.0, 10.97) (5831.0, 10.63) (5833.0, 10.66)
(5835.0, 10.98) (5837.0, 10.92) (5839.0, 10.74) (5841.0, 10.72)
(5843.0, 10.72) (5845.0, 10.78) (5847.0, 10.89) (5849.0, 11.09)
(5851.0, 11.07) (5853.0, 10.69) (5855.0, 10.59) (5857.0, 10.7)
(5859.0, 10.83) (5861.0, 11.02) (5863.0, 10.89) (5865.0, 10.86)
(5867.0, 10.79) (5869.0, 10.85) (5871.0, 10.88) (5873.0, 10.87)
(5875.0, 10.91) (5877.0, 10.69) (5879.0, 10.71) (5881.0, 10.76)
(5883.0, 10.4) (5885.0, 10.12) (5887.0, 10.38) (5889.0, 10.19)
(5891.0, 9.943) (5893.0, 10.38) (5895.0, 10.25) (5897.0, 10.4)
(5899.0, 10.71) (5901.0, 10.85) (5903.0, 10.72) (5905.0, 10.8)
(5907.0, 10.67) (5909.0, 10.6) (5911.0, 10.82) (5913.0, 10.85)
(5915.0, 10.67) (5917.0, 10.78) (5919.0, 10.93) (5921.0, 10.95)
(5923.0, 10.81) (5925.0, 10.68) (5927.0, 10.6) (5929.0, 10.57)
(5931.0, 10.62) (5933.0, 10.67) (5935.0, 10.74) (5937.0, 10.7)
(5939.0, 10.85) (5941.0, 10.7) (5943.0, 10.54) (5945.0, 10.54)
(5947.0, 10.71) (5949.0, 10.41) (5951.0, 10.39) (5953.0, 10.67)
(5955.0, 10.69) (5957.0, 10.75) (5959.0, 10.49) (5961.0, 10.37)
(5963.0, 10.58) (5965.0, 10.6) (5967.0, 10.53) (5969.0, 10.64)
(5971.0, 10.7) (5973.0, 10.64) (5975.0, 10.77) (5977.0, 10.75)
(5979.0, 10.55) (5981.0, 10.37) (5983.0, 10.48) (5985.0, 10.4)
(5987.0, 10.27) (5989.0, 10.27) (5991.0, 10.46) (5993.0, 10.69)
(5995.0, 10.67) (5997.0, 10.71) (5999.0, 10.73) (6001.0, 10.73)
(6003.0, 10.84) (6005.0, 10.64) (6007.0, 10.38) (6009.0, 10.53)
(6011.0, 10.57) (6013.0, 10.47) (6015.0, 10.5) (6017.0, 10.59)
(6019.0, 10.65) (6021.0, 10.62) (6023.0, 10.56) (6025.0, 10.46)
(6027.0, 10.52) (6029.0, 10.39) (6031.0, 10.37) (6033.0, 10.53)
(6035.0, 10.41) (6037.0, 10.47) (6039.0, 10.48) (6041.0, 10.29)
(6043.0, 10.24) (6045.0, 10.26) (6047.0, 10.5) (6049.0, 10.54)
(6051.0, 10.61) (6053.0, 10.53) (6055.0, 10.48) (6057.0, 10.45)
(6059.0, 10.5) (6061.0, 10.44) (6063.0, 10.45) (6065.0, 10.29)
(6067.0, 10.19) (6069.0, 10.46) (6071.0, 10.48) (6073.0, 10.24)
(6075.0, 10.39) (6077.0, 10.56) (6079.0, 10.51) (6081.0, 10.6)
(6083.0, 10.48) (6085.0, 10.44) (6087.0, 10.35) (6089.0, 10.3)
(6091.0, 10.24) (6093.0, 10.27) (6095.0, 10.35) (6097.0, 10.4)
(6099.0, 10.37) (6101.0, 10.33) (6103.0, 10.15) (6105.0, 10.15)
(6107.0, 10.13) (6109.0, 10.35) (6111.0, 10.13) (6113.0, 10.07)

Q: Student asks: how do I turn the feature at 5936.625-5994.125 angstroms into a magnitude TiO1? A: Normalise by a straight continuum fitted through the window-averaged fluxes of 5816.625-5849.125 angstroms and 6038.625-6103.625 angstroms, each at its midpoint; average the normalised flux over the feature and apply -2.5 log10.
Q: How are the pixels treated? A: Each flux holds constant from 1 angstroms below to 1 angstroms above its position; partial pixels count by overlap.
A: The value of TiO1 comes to 0.00 mag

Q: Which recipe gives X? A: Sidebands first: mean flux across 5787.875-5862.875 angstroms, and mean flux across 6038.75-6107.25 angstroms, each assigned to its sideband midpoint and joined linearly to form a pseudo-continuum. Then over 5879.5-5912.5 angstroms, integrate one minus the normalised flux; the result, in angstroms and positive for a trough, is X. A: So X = 0.90 angstroms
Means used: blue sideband 11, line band 10.5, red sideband 10.4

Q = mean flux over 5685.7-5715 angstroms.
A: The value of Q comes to 11.3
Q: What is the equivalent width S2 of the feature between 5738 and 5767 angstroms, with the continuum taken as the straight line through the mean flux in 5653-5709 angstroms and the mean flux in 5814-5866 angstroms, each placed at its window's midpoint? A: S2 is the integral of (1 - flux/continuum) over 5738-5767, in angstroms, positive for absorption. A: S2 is 0.0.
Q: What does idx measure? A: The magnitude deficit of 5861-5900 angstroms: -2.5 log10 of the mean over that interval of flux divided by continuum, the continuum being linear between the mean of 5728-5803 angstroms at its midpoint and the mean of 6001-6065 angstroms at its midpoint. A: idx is 0.03 mag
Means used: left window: 11.1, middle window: 10.6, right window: 10.5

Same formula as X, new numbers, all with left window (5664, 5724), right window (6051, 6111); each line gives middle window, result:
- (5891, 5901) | 0.3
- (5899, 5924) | -0.1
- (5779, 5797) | -0.2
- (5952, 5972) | 0.1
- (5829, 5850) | 0.2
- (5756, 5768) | 0.1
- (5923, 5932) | 0.1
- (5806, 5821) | -0.1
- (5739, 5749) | 0.0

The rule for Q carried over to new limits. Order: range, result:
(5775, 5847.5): 11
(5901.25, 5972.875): 10.7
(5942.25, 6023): 10.6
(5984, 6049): 10.5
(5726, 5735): 11.1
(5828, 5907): 10.7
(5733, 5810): 11.1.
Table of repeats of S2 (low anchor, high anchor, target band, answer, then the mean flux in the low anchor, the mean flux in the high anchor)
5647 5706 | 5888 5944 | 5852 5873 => -0.1 angstroms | 11.2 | 10.6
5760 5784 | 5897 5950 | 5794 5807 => -0.2 angstroms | 11.2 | 10.7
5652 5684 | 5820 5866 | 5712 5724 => -0.2 angstroms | 11.1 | 10.9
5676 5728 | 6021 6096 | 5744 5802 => -0.2 angstroms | 11.2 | 10.4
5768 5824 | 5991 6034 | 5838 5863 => 0.4 angstroms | 11.1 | 10.6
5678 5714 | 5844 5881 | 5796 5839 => -0.2 angstroms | 11.3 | 10.8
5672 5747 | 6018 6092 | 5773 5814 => -0.5 angstroms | 11.2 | 10.4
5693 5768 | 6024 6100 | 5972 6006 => 0.0 angstroms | 11.1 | 10.4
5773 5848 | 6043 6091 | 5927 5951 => 0.2 angstroms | 11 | 10.4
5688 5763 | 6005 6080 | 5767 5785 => -0.2 angstroms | 11.2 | 10.5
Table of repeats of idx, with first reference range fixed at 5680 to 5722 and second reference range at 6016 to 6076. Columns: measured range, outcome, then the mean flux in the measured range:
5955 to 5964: 0.01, 10.6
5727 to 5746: 0.01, 11.1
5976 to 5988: 0.01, 10.5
